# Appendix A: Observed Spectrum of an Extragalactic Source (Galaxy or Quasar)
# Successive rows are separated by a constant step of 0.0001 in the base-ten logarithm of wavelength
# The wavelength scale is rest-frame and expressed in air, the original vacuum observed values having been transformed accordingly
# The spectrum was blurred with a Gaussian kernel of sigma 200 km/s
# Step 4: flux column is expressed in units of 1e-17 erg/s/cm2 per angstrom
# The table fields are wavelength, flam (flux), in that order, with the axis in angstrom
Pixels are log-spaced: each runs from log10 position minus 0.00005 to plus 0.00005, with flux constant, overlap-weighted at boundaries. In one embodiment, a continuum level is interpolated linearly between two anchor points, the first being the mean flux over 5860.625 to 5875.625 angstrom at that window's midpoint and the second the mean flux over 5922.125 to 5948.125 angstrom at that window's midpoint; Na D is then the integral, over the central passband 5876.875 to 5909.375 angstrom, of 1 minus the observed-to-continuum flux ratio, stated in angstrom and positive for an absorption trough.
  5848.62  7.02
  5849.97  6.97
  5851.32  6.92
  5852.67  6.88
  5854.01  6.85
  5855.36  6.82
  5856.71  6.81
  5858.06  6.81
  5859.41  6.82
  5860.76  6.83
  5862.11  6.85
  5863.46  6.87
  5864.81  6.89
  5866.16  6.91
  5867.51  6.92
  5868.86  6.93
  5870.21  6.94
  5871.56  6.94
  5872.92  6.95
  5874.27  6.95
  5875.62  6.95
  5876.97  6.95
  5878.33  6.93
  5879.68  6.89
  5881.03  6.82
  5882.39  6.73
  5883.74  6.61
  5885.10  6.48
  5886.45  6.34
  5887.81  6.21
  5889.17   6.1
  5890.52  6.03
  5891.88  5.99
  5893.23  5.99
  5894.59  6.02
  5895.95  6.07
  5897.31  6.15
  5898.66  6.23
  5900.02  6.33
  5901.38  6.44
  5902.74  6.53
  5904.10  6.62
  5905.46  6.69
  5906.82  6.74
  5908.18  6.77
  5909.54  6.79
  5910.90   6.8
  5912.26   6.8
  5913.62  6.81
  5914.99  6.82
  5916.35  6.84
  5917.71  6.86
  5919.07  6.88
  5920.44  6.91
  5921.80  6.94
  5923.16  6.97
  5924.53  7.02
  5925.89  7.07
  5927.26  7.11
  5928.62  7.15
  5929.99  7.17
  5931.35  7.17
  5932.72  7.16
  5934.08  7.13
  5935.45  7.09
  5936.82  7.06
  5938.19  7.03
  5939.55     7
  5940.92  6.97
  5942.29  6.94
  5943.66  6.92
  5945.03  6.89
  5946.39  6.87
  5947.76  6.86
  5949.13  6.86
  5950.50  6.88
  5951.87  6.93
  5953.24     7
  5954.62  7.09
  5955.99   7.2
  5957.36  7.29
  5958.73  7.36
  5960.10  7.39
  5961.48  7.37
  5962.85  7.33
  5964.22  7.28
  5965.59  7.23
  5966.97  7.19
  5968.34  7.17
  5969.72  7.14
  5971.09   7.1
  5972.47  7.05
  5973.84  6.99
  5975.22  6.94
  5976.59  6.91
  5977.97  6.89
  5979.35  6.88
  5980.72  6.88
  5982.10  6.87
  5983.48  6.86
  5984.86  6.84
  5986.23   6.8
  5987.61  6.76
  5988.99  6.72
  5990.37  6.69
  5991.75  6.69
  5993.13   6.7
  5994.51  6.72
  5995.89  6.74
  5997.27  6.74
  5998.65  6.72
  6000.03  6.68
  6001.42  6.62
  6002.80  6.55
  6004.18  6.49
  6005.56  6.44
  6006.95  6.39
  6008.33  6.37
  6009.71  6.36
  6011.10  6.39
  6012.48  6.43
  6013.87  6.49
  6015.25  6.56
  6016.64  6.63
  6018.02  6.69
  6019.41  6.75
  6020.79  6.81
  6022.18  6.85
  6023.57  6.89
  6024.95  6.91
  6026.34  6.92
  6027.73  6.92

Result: 2.4 angstrom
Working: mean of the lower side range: 6.91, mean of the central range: 6.44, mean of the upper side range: 7.03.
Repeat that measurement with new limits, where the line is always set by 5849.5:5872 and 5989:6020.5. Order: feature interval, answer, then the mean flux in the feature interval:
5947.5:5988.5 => -2.3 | 7.04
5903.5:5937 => -0.9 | 6.93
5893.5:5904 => 0.8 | 6.26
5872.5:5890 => 0.4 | 6.68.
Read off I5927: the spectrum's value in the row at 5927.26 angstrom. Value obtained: 7.11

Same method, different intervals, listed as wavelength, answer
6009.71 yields 6.36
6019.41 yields 6.75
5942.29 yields 6.94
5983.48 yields 6.86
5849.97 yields 6.97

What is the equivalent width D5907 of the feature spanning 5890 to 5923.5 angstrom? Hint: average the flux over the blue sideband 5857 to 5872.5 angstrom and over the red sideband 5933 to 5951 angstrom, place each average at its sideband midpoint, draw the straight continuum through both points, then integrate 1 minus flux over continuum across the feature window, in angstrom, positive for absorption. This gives 1.78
